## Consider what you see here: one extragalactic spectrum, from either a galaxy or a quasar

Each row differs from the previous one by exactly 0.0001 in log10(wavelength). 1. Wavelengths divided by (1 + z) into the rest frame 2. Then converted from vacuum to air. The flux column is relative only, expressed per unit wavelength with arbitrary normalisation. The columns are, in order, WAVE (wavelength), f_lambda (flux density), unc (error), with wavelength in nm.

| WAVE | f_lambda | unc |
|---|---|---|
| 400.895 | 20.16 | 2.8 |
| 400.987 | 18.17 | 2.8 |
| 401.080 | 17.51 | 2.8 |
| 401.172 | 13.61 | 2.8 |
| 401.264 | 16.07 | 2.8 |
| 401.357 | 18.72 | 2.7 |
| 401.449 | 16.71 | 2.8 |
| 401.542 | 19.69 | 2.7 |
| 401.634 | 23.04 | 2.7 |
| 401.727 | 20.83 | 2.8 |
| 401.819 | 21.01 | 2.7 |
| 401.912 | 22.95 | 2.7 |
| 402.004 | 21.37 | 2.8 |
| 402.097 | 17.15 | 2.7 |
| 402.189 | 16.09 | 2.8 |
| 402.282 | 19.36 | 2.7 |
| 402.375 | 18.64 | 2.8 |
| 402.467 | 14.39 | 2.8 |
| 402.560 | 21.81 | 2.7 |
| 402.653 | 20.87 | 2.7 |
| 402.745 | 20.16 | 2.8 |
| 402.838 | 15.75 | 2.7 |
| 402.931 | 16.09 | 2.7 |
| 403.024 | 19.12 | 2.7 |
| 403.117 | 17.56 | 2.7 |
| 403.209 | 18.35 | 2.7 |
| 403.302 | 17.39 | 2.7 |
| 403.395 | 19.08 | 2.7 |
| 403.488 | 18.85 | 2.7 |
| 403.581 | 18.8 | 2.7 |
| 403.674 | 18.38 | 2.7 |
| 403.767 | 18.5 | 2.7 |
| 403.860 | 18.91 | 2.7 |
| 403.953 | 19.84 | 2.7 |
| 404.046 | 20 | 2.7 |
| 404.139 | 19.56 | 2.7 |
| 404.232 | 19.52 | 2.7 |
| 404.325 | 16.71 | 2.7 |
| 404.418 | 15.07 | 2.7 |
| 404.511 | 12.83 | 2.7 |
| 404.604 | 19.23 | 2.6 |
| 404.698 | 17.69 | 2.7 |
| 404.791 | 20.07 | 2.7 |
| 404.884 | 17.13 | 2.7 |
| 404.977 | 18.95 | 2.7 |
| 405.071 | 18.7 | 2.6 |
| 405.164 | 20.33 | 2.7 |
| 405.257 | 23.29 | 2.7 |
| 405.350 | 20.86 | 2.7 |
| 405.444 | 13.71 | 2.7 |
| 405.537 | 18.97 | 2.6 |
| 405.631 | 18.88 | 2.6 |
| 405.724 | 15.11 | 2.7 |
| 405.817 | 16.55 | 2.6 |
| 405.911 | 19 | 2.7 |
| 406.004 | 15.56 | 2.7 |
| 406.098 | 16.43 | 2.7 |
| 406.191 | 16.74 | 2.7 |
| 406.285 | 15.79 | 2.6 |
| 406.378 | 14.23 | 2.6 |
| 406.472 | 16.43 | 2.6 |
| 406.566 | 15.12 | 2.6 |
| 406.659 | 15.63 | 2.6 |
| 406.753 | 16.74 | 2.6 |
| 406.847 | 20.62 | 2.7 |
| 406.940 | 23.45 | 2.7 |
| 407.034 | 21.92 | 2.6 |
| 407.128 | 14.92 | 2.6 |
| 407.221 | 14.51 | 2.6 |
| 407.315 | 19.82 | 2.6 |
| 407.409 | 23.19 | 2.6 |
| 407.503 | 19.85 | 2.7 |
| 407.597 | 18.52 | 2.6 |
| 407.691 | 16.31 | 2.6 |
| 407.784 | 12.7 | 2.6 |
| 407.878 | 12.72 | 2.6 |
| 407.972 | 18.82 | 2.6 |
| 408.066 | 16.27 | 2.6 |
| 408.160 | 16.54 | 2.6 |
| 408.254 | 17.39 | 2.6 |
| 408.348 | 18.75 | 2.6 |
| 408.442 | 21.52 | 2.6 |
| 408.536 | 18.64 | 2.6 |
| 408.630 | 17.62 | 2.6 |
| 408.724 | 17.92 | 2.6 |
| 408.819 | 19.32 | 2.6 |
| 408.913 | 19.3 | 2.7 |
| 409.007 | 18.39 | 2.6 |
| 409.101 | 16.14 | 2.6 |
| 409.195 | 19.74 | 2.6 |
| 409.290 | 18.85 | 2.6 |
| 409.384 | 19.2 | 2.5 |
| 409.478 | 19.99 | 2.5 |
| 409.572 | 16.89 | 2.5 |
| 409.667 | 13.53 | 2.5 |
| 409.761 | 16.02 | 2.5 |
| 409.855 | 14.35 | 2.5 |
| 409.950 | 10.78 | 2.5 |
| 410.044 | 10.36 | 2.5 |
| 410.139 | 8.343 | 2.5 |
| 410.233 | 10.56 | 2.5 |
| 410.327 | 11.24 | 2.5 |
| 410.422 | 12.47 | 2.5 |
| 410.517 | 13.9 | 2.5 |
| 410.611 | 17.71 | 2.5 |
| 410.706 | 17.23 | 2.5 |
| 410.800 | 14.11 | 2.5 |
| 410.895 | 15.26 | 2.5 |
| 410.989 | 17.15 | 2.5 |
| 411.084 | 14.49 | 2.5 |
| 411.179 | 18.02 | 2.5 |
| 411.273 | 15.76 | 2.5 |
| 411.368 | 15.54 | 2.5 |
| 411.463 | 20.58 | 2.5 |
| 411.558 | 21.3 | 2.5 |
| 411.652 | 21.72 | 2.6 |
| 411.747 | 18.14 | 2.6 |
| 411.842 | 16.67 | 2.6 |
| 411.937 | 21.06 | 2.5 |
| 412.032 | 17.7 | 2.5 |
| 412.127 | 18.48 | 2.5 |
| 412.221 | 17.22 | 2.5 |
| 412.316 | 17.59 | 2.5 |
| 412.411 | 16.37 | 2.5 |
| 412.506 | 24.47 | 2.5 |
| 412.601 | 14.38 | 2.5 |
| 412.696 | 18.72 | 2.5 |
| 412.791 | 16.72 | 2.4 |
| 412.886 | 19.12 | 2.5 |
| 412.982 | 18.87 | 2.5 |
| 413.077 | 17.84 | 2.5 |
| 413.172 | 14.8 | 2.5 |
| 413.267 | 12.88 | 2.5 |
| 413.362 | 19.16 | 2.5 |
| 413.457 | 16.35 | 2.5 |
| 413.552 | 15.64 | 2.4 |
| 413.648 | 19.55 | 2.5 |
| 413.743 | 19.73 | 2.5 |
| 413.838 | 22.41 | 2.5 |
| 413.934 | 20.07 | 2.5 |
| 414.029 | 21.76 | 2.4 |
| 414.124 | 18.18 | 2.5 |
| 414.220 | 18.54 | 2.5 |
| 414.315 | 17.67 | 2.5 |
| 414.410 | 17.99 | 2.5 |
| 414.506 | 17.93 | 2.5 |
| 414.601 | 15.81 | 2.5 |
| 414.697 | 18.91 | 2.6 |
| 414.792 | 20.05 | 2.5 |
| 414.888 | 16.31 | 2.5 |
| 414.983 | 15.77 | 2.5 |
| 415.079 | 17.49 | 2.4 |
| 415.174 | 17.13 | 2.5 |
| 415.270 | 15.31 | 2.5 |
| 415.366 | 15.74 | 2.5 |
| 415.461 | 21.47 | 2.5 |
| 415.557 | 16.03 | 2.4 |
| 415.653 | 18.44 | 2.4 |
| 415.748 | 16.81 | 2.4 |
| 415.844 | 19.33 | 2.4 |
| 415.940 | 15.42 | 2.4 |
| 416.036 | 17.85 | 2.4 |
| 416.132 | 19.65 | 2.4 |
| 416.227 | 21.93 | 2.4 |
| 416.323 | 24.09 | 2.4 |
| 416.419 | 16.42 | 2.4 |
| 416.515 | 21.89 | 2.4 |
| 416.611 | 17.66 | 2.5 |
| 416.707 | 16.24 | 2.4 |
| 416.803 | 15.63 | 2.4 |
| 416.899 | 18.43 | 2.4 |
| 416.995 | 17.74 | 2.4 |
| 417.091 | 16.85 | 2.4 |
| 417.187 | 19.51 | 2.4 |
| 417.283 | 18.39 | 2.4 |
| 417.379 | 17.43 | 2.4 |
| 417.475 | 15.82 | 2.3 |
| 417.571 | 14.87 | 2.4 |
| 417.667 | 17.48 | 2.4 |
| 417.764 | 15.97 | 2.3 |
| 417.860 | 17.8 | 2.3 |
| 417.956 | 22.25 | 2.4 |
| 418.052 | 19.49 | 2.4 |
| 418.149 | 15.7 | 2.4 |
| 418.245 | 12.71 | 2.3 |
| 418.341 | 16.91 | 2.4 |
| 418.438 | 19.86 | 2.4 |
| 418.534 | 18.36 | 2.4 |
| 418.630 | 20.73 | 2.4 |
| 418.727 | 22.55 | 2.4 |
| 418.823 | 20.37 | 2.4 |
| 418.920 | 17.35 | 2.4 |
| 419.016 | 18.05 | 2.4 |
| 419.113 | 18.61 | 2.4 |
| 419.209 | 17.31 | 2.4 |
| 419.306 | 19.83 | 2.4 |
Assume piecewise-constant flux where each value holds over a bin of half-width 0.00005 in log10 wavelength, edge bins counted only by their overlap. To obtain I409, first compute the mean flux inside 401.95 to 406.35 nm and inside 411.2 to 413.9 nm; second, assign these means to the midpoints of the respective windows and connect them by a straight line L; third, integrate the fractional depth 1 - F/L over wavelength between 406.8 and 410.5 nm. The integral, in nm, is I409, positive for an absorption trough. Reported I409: 0.27 nm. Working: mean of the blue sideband 18.1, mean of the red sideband 18.2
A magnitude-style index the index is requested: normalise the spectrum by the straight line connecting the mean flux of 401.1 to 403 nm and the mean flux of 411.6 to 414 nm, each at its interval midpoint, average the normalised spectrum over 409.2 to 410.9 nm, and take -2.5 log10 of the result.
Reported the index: 0.25 mag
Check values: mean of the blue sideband 18.7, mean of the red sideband 18.3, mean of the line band 14.6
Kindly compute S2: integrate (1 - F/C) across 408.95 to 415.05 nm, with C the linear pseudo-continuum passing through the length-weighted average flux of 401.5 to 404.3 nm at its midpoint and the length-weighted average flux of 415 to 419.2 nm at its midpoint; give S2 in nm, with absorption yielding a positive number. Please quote 0.444 nm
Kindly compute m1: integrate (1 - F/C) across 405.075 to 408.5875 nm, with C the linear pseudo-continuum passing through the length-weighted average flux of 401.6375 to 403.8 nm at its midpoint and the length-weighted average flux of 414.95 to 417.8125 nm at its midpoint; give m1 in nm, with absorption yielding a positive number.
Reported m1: 0.15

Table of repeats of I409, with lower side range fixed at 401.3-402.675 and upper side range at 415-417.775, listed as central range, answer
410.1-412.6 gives 0.24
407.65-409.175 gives 0.10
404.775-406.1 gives 0.06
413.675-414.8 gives -0.06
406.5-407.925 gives 0.09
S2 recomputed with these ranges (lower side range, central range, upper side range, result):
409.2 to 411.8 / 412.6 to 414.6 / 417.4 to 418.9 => -0.16 nm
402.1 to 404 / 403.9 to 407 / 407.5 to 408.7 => 0.00 nm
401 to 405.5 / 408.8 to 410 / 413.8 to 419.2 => 0.09 nm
